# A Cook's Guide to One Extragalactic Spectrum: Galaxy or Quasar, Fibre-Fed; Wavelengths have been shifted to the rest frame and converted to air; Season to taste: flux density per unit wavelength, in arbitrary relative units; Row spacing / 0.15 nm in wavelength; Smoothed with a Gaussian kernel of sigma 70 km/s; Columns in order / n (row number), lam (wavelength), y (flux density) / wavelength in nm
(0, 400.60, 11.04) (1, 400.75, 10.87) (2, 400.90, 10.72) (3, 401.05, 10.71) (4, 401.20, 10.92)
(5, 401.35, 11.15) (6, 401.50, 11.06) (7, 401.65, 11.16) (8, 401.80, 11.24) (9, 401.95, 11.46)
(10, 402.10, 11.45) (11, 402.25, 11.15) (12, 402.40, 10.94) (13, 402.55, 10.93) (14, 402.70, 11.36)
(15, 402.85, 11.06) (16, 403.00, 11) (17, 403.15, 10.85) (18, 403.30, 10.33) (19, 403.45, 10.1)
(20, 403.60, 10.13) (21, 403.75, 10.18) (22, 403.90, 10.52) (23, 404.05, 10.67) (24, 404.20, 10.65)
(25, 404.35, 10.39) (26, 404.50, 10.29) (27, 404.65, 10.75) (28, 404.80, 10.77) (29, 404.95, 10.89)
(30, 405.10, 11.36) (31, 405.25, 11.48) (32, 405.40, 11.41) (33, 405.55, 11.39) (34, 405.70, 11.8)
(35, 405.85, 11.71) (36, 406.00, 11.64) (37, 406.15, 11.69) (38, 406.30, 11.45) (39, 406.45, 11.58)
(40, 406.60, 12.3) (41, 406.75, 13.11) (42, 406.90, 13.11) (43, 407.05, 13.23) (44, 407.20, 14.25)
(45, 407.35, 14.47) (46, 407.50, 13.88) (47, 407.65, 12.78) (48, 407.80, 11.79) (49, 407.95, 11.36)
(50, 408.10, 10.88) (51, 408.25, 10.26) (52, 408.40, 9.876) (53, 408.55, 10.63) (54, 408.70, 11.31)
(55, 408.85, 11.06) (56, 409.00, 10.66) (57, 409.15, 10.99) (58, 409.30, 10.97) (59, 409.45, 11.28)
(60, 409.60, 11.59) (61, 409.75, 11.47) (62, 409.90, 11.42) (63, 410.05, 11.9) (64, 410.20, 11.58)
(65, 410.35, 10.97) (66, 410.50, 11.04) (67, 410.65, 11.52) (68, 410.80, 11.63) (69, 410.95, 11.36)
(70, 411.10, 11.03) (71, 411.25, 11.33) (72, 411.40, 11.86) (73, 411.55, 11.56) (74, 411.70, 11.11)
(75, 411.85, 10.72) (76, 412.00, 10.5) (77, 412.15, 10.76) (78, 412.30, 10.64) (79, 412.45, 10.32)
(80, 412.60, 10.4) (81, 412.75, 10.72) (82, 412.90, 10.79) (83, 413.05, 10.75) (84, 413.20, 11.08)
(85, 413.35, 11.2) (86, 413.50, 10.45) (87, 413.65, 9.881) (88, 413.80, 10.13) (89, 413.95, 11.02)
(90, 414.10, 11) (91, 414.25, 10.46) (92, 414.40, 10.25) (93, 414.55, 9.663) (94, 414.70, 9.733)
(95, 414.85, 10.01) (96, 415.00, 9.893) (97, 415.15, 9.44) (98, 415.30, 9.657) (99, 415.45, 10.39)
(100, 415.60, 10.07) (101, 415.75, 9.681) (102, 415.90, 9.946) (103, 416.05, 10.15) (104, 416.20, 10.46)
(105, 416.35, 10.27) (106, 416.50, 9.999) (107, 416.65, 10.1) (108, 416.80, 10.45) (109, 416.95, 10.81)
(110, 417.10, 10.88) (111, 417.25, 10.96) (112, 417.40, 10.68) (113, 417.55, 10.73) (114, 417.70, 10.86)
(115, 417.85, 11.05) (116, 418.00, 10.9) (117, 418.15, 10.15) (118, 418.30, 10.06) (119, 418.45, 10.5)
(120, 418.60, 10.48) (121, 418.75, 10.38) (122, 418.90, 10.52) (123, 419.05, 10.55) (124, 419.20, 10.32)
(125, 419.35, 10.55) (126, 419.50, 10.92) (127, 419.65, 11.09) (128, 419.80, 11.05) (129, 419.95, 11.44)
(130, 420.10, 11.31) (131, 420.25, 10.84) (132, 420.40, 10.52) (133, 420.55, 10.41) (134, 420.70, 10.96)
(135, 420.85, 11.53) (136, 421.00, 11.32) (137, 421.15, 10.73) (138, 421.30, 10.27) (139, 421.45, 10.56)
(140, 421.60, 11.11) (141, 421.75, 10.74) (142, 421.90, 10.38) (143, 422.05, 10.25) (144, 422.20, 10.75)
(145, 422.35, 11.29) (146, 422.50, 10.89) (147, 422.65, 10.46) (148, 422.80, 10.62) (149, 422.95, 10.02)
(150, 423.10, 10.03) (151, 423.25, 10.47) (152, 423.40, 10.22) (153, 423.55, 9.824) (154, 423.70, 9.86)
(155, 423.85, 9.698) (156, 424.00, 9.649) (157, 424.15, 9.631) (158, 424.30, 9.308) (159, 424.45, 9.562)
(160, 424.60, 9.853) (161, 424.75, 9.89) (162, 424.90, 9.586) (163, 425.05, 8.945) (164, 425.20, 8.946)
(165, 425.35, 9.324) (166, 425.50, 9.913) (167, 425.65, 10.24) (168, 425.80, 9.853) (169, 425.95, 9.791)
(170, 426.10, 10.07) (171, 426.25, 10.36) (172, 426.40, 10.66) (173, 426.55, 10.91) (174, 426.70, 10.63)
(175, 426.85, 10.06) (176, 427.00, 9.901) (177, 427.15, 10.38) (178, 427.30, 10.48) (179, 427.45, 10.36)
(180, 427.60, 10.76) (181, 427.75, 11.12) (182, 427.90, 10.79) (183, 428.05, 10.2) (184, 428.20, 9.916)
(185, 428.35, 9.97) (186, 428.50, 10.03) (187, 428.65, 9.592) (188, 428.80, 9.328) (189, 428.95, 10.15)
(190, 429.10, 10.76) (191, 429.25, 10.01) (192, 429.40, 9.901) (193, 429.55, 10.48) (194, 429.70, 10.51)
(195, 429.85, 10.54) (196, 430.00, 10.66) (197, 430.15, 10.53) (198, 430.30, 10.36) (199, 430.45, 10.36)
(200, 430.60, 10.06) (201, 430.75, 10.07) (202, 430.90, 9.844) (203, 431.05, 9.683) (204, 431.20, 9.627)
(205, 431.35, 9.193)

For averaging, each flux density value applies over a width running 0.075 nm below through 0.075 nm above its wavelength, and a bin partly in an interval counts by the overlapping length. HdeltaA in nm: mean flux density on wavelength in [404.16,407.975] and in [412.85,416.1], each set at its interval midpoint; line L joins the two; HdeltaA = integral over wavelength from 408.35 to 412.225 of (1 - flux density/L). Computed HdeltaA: -0.03 nm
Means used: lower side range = 11.9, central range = 11.2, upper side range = 10.3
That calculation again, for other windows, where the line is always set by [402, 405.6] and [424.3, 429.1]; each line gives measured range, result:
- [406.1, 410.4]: -0.45 nm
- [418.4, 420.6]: -0.09 nm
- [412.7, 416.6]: 0.07 nm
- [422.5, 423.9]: 0.00 nm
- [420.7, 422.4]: -0.10 nm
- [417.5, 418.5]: -0.02 nm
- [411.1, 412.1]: -0.06 nm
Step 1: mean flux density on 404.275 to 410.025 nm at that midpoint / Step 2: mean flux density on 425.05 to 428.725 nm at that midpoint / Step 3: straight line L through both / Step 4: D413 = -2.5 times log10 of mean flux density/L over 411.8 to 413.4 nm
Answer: 0.050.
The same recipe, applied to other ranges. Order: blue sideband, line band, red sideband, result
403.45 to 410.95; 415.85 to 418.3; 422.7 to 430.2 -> 0.024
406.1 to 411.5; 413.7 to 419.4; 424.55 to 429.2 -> 0.068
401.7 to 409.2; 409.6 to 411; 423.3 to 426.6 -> -0.044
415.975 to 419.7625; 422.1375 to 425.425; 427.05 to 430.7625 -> 0.051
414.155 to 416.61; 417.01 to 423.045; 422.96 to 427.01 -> -0.080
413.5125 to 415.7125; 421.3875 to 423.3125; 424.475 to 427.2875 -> -0.060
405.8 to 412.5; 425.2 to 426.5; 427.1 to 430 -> 0.051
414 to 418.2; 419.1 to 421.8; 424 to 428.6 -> -0.069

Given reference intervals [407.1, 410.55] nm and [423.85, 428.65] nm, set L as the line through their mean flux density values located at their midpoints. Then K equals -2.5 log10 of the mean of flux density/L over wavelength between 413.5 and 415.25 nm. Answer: 0.098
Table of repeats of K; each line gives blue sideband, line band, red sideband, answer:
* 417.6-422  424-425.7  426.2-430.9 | 0.101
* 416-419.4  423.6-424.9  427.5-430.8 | 0.076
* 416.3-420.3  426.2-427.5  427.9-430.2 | -0.014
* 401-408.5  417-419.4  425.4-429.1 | 0.009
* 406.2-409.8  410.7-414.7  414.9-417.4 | 0.013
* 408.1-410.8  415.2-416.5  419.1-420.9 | 0.095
